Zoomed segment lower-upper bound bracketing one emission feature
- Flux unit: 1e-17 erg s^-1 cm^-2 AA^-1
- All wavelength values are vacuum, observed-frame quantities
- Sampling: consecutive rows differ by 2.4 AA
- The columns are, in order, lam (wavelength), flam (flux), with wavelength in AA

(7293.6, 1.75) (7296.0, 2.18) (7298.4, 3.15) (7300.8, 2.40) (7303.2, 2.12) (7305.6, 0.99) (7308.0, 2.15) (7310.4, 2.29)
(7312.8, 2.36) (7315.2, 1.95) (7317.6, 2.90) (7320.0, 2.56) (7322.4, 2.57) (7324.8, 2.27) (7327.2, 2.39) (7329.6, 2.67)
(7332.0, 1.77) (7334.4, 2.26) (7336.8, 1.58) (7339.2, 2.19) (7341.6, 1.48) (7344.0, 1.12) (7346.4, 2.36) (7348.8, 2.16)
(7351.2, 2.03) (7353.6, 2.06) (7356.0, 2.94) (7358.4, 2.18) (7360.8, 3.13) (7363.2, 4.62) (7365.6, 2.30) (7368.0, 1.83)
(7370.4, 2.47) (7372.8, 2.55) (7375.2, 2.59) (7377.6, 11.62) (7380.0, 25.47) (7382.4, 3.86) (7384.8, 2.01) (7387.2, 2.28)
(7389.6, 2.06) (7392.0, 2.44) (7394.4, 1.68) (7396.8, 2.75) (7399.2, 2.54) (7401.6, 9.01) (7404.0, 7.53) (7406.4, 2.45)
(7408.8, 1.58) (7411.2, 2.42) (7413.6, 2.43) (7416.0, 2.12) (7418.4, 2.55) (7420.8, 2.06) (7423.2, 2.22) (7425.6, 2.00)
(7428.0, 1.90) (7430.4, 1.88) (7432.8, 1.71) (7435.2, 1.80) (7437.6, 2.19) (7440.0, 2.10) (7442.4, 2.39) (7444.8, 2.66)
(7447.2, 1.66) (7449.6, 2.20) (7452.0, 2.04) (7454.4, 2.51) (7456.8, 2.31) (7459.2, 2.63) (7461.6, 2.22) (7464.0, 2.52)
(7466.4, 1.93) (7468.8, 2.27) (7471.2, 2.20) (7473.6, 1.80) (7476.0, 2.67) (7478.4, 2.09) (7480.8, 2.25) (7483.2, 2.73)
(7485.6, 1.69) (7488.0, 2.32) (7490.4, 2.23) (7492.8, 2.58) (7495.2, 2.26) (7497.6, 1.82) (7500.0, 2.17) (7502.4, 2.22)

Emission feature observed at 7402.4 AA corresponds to [N II] 6583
